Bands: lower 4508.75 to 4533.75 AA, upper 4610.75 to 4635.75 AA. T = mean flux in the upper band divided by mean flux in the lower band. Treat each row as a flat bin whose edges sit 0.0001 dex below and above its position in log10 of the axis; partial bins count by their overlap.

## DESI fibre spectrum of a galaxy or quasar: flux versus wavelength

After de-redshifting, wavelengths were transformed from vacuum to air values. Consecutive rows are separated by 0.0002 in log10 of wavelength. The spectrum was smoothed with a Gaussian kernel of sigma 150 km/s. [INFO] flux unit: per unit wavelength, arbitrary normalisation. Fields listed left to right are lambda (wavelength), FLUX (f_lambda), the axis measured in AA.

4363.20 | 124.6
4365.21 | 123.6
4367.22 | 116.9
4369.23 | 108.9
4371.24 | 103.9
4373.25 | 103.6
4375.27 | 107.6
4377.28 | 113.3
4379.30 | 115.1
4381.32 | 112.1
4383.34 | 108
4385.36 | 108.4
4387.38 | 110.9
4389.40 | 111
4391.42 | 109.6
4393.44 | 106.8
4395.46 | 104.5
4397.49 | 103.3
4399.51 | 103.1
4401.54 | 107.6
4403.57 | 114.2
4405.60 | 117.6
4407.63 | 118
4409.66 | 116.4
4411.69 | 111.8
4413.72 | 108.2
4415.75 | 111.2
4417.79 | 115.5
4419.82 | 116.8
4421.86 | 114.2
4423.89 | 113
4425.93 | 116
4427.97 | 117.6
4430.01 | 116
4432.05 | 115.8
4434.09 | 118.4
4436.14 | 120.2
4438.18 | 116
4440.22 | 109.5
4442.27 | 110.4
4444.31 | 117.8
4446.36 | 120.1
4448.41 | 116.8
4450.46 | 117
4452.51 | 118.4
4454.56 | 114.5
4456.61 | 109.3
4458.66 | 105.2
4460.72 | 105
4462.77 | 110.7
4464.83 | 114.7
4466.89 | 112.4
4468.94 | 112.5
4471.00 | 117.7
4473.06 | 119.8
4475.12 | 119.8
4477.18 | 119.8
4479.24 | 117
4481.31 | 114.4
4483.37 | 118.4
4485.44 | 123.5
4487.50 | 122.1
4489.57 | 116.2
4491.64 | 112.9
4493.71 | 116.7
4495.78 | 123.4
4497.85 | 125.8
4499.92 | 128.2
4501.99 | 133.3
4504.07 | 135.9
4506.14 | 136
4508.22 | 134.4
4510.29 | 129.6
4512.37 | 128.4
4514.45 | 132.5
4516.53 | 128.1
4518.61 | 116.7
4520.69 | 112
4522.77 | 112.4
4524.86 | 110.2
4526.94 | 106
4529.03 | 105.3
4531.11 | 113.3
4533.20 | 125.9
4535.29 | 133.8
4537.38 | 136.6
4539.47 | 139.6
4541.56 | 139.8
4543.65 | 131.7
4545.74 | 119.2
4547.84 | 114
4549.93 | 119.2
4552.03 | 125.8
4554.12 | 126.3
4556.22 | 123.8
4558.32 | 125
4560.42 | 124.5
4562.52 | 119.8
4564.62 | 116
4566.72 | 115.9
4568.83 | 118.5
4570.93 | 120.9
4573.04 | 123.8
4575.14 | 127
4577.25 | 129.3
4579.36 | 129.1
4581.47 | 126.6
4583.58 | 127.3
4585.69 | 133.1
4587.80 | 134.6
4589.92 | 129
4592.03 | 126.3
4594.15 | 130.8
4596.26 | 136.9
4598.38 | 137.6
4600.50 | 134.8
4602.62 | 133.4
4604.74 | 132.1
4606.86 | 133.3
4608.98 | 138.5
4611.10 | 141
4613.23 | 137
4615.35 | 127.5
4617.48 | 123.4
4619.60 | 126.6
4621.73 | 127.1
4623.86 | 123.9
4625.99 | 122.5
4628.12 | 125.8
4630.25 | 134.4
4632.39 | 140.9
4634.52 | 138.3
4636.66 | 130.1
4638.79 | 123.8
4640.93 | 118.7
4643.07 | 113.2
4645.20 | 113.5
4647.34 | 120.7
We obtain 1.1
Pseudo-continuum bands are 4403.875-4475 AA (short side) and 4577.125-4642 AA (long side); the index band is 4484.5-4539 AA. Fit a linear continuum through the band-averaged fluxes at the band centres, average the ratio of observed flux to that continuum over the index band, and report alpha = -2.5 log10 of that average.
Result -0.02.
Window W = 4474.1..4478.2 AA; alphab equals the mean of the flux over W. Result 120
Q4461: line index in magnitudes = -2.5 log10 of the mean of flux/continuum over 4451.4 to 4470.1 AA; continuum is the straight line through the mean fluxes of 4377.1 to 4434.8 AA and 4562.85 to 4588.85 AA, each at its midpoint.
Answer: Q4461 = 0.05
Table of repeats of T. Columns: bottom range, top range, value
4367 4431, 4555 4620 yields 1.16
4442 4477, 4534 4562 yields 1.11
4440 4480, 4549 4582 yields 1.08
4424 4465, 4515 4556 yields 1.07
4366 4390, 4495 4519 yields 1.18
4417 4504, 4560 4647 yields 1.09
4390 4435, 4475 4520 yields 1.10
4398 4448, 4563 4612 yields 1.13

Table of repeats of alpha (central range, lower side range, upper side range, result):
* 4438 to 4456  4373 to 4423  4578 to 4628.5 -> 0.002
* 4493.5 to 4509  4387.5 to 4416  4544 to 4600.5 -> -0.092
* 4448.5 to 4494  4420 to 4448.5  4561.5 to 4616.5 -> 0.034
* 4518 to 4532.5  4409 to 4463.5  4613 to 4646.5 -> 0.082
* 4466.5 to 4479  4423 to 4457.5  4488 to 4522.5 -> 0.029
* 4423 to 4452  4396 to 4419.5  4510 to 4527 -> -0.022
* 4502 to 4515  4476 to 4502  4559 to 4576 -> -0.105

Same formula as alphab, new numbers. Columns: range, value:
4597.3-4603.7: 135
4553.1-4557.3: 125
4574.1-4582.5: 128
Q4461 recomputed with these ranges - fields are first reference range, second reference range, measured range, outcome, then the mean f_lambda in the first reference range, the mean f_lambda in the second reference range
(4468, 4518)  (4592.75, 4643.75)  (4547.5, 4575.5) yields 0.05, 124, 131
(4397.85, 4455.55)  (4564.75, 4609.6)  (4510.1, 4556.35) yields 0.01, 115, 129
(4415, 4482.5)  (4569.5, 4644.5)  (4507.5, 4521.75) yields -0.04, 115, 130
